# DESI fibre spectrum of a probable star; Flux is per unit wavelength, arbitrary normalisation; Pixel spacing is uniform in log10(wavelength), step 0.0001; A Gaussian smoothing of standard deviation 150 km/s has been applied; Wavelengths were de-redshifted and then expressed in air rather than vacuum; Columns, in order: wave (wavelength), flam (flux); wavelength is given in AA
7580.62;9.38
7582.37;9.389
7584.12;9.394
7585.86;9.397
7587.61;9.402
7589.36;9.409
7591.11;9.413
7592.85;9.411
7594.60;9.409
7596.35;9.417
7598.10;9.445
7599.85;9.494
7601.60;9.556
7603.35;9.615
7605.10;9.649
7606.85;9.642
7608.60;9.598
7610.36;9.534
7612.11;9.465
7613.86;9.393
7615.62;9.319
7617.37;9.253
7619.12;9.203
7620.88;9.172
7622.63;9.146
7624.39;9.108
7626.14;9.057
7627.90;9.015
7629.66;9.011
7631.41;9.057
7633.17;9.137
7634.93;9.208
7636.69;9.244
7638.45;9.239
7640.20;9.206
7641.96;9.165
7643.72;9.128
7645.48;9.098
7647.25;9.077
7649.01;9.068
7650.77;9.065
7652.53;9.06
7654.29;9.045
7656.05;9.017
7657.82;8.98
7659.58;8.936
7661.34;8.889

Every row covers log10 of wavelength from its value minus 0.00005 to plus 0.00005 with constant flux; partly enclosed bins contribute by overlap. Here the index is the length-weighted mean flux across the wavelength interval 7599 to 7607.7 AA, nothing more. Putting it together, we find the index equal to 9.59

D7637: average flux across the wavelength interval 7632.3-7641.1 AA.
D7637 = 9.21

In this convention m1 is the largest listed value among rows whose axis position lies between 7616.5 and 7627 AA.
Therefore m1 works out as 9.253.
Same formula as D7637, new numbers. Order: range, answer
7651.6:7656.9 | 9.05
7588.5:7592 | 9.43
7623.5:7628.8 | 9.05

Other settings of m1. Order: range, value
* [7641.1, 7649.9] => 9.165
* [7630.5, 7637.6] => 9.244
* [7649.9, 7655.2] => 9.065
